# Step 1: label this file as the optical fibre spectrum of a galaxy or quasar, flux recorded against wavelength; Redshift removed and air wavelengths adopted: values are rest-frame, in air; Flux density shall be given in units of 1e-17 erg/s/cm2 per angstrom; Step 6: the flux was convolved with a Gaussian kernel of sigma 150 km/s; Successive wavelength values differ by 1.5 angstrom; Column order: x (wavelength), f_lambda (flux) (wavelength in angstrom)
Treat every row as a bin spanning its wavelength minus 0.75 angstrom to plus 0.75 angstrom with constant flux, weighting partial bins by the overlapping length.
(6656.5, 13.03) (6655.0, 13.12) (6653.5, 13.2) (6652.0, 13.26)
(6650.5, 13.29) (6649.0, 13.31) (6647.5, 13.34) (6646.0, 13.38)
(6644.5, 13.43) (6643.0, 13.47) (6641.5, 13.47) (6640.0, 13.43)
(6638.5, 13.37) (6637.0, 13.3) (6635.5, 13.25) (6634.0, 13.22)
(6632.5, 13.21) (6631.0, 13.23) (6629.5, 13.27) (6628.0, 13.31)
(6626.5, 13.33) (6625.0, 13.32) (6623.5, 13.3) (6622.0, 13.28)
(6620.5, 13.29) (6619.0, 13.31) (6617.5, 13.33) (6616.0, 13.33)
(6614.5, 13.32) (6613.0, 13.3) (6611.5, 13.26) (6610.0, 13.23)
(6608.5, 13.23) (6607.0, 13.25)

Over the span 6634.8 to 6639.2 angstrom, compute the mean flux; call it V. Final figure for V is 13.3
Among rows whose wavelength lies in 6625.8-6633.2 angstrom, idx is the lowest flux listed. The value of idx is 13.21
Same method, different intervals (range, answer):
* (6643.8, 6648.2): 13.34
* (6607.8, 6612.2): 13.23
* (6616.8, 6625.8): 13.28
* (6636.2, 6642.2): 13.3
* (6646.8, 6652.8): 13.26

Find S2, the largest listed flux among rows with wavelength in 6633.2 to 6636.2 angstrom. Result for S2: 13.25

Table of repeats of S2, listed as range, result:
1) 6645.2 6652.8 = 13.38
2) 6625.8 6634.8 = 13.33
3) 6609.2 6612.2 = 13.26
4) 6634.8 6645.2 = 13.47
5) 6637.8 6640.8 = 13.43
